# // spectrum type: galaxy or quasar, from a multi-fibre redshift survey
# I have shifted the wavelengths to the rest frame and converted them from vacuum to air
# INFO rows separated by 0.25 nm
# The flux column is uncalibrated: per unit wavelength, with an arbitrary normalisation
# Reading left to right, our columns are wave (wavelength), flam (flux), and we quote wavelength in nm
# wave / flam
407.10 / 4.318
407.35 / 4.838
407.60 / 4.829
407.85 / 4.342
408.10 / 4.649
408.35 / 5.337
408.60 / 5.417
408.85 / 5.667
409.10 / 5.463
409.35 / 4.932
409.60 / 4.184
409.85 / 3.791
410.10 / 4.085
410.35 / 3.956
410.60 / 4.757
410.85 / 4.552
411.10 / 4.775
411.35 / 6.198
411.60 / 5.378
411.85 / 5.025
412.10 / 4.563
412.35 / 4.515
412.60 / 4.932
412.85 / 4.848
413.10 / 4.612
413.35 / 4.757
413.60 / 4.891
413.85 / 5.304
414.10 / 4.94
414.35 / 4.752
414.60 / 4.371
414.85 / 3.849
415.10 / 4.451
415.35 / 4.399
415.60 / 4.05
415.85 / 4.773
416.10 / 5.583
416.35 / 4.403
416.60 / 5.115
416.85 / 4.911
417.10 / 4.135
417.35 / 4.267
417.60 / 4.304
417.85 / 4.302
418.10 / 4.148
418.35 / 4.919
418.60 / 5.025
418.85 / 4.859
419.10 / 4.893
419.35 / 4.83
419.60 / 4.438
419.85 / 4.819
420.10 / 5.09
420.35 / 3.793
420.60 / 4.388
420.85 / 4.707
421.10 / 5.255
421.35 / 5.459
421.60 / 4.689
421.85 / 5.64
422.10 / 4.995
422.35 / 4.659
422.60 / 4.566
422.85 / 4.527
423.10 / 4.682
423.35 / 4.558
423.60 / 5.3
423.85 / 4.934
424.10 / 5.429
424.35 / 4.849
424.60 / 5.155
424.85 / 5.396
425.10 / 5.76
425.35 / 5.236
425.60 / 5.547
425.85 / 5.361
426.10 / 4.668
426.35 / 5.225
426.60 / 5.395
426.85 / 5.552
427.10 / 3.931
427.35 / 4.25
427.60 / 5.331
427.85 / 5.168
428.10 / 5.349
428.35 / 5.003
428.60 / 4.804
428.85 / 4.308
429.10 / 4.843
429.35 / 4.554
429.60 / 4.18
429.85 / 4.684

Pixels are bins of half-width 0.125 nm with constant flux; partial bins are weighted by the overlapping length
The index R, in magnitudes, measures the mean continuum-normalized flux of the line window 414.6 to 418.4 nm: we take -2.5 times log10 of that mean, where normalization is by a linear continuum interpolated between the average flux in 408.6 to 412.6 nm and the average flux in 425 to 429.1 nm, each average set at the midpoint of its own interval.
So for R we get 0.093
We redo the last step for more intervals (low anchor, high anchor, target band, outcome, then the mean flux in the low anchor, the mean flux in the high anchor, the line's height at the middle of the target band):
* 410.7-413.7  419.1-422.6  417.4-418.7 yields 0.08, 4.92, 4.82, 4.85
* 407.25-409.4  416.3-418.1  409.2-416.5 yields 0.02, 5.06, 4.47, 4.76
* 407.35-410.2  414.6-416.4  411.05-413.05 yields -0.08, 4.8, 4.5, 4.65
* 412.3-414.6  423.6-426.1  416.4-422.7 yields 0.07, 4.82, 5.27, 5.06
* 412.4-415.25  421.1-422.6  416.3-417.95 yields 0.08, 4.69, 5.06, 4.84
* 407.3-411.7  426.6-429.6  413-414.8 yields 0.02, 4.84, 4.82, 4.84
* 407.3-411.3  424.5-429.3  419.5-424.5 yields 0.03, 4.75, 5.06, 4.97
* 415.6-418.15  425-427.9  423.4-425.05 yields -0.04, 4.58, 5.11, 4.99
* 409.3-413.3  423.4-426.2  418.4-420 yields 0.04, 4.69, 5.23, 5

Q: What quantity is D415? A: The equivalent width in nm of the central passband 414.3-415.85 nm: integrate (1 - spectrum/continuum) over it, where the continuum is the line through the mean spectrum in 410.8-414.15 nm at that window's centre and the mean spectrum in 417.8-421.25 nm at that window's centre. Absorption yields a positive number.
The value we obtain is 0.17 nm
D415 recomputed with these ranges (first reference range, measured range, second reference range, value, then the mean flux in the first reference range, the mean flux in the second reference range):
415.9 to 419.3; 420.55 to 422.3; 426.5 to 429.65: -0.107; 4.69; 4.83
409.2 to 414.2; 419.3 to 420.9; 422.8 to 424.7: 0.105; 4.75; 4.94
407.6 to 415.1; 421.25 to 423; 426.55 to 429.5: -0.034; 4.78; 4.85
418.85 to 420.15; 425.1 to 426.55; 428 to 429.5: -0.142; 4.8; 4.79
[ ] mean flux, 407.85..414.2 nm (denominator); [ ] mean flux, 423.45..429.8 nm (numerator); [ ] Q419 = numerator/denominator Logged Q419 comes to 1.03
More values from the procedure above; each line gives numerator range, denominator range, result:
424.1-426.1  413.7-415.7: 1.17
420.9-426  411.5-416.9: 1.07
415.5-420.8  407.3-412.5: 0.96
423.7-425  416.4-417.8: 1.14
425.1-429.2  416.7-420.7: 1.10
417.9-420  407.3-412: 0.98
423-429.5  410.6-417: 1.05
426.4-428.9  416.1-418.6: 1.08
